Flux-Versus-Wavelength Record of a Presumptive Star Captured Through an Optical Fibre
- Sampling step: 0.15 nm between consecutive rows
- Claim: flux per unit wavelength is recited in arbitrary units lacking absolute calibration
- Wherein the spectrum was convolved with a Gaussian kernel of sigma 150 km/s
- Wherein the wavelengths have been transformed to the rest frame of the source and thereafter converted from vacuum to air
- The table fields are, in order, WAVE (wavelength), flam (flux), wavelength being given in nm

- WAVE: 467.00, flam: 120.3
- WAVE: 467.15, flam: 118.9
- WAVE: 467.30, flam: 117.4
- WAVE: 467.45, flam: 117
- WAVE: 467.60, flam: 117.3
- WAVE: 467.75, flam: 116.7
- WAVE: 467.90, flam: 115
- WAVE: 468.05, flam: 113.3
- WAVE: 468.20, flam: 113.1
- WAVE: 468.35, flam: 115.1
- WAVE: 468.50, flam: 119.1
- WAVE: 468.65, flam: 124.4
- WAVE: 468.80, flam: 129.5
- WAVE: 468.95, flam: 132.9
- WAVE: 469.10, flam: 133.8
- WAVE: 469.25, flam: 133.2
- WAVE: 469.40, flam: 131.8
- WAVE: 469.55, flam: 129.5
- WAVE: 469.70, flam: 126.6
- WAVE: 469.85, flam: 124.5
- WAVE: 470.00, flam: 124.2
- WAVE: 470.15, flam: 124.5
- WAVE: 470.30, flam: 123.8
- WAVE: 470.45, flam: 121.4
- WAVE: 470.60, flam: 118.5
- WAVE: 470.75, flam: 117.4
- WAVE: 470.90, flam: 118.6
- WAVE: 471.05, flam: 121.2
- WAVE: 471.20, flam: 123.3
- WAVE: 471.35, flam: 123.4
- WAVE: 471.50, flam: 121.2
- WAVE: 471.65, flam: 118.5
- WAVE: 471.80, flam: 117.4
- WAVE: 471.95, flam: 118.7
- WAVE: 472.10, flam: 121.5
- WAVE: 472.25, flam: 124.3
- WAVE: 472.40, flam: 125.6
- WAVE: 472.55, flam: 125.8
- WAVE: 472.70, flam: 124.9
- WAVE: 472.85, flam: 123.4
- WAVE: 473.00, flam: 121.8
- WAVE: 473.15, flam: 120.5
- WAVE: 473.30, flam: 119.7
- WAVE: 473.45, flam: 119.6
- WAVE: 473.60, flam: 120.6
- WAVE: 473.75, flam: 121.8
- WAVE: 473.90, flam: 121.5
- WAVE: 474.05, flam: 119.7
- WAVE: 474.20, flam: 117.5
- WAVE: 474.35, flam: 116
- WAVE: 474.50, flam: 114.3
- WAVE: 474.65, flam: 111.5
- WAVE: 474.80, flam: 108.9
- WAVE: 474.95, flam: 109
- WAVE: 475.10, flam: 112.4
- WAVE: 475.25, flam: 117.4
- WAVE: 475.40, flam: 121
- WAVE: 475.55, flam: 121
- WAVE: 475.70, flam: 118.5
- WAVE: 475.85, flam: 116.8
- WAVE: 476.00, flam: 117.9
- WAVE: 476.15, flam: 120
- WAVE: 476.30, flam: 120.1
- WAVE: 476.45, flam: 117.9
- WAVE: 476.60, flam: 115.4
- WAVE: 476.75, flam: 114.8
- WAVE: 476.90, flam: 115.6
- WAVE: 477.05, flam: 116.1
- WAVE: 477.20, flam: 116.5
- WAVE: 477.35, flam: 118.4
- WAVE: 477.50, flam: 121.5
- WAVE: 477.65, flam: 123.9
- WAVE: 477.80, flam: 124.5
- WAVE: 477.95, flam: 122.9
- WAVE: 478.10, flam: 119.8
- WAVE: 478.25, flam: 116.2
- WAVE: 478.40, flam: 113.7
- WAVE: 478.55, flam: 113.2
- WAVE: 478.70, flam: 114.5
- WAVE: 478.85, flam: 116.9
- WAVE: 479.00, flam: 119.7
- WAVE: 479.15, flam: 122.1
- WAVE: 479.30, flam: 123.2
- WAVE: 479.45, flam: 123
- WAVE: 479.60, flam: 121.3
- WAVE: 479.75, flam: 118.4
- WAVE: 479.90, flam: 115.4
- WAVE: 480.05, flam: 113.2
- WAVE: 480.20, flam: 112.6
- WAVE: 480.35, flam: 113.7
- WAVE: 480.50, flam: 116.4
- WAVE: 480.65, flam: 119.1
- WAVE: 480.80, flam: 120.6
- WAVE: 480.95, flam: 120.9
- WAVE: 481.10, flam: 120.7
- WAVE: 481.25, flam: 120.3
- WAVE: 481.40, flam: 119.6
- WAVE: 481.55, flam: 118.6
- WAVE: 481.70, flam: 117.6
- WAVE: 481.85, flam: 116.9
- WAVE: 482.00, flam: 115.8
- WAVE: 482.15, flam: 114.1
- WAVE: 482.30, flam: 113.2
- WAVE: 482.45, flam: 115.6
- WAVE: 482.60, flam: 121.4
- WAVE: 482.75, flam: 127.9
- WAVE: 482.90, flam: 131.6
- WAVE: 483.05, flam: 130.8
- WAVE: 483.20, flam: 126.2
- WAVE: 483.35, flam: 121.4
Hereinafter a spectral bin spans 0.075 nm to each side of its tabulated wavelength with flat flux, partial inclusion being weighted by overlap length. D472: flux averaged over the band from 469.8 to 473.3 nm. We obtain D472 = 122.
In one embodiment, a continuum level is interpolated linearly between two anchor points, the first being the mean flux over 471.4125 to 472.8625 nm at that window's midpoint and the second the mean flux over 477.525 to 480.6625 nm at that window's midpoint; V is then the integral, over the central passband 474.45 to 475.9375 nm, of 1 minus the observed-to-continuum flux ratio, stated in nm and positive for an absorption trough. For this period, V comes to 0.065 nm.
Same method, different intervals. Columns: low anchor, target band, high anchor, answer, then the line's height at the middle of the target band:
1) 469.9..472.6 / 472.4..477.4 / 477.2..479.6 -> 0.098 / 121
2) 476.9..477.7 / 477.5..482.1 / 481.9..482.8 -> -0.010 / 118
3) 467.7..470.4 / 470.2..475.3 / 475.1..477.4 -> 0.053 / 121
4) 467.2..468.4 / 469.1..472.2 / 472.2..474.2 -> -0.110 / 119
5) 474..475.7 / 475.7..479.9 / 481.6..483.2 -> -0.040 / 117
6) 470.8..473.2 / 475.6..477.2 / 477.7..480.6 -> 0.029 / 119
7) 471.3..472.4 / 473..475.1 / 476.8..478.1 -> 0.062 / 121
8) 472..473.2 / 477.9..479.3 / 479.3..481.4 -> 0.019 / 120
